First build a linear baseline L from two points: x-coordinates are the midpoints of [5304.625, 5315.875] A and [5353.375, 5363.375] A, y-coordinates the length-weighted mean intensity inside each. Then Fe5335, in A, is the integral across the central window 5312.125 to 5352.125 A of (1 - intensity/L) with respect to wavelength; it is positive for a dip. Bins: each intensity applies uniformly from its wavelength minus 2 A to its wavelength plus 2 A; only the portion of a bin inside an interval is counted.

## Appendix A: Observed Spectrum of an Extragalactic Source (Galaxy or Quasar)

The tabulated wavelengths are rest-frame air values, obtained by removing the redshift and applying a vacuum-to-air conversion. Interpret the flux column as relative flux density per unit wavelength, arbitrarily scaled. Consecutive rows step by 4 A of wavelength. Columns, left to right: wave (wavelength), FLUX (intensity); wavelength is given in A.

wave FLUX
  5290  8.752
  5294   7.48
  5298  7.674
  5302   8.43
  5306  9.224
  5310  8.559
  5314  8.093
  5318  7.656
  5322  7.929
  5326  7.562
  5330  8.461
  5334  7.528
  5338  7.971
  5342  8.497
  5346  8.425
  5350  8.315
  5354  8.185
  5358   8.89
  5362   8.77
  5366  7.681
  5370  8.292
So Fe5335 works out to 2.7 A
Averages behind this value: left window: 8.6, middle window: 8.04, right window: 8.66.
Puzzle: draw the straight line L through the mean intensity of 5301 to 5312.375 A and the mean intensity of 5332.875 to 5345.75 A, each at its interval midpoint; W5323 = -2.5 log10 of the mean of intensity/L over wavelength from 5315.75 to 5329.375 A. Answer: 0.083 mag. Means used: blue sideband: 8.74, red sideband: 8.09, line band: 7.8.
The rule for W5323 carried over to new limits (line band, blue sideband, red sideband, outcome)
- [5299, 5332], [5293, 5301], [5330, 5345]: -0.05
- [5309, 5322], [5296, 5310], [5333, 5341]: 0.03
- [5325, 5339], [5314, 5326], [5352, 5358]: 0.02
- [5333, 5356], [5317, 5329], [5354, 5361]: 0.02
